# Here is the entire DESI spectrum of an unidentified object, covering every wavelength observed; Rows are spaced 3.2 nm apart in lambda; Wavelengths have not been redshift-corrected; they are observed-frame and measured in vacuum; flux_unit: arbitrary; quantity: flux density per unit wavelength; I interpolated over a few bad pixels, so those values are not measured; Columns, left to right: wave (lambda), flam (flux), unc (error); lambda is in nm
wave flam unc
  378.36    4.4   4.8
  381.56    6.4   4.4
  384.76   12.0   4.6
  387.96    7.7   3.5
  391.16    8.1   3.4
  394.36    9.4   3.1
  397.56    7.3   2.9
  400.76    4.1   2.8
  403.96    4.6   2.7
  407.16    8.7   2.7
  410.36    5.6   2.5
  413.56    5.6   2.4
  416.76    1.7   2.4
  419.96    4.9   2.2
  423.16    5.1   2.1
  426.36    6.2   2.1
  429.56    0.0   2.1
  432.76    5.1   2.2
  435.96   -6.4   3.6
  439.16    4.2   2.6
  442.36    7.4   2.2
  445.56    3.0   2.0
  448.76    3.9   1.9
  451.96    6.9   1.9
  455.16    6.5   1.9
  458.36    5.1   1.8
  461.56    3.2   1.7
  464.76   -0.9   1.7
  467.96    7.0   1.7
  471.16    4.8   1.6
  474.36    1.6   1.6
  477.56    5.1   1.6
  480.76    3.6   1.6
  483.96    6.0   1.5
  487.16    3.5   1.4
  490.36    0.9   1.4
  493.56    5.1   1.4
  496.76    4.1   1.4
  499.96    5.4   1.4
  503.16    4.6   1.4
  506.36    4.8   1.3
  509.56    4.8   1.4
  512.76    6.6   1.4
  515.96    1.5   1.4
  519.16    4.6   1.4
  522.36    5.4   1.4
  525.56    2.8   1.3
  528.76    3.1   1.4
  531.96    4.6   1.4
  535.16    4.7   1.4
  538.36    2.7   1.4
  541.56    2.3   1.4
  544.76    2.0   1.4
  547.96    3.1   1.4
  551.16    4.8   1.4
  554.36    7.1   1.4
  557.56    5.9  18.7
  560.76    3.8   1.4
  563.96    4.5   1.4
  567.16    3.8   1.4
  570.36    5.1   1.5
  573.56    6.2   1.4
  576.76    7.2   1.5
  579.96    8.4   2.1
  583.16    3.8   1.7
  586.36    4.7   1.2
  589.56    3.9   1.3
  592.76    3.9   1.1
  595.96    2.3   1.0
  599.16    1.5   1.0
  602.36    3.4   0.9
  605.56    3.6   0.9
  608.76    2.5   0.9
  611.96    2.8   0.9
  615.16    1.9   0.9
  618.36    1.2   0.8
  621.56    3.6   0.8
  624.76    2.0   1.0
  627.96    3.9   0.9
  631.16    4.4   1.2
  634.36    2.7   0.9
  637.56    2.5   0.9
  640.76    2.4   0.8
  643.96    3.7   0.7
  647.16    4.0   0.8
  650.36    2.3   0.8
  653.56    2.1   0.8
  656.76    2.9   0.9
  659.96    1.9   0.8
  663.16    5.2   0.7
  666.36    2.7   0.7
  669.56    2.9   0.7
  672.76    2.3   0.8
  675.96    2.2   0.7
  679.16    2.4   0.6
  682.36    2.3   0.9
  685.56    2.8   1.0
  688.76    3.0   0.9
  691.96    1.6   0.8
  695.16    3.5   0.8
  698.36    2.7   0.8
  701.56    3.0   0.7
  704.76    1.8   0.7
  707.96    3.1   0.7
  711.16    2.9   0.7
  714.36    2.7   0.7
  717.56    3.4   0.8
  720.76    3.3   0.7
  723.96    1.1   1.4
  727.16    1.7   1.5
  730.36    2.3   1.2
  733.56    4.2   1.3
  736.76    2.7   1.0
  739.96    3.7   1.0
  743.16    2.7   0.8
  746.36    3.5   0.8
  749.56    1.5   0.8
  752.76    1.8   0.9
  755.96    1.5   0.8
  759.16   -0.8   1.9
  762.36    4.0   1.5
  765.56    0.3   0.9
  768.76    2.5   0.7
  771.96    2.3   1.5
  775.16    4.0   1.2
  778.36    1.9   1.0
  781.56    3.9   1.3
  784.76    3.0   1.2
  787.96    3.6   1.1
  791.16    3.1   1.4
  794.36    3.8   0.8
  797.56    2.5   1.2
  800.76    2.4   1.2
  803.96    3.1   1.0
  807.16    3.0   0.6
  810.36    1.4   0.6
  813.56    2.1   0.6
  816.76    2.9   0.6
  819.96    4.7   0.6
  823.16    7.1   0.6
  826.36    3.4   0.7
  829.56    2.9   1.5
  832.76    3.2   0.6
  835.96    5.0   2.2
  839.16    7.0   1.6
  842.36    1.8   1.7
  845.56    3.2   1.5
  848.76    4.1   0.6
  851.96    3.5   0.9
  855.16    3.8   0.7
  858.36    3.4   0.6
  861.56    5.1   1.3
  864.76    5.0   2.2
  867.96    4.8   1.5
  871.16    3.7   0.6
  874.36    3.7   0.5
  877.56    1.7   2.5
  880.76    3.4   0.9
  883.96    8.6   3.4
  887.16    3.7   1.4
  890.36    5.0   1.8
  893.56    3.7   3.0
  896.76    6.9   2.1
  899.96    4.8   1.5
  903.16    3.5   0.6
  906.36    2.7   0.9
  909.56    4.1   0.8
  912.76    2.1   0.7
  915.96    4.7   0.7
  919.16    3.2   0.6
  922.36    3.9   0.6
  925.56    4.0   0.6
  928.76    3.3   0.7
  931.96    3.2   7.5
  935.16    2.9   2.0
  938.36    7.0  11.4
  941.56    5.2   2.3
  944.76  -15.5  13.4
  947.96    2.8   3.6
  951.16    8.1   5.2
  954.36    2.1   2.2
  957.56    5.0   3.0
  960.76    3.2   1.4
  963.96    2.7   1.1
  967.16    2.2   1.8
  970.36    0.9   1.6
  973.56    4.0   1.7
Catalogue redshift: 1.204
